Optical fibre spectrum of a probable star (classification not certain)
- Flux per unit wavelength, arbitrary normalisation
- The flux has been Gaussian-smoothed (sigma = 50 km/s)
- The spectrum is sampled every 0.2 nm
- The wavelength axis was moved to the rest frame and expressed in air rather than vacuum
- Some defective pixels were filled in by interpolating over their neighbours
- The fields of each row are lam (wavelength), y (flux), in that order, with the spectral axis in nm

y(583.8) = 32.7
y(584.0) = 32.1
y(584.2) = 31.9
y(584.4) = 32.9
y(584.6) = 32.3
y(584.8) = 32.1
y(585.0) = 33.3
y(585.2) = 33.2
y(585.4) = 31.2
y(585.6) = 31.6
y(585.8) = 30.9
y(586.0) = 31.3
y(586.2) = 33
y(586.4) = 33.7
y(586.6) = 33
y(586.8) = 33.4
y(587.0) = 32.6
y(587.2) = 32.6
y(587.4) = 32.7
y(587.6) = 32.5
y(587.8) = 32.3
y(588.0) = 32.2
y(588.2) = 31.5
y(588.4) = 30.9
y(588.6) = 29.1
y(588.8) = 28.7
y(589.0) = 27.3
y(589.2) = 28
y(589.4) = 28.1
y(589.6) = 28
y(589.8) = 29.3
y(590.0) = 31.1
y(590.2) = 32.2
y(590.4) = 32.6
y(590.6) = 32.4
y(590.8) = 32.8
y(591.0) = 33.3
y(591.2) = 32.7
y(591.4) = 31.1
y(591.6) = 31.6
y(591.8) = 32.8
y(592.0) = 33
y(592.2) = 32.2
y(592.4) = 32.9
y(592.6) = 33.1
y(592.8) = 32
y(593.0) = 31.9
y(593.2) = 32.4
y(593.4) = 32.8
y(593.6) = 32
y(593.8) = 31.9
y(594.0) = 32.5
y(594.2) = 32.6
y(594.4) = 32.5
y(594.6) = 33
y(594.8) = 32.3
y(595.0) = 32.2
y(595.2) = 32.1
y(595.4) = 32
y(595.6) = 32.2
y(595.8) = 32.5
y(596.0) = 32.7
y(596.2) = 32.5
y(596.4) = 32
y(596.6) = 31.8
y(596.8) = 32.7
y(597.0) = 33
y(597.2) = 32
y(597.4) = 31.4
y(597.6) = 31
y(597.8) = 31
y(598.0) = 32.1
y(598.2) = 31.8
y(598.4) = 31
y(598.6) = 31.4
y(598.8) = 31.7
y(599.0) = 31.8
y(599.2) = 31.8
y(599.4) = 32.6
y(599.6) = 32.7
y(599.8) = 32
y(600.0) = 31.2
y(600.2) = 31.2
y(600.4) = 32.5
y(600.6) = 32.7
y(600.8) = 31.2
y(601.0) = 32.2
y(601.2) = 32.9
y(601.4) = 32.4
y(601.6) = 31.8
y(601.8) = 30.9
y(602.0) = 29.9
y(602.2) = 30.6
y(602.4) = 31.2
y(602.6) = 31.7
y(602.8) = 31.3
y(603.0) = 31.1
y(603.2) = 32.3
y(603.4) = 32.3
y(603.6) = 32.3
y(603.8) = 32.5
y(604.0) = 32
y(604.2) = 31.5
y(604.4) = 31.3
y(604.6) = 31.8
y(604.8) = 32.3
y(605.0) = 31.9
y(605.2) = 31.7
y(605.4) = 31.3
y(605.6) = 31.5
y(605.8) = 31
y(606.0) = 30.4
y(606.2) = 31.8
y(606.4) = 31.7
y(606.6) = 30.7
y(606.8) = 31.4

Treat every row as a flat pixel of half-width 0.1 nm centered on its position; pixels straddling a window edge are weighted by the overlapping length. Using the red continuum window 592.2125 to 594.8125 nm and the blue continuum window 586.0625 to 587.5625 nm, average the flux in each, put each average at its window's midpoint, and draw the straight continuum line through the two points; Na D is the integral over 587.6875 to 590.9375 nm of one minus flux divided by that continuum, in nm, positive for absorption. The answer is 0.23 nm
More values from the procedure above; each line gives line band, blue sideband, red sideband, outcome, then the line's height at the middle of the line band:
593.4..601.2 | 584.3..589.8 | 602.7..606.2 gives -0.13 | 31.6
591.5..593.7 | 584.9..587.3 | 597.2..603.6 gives -0.02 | 32.1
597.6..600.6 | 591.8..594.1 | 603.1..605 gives 0.04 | 32.2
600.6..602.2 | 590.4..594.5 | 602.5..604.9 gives 0.02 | 32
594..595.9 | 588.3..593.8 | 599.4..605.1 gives -0.06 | 31.5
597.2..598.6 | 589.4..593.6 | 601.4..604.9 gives 0.01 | 31.7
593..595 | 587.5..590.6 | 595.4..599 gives -0.07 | 31.3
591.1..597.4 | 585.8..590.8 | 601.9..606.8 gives -0.20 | 31.3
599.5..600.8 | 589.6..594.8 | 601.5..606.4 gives -0.01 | 31.7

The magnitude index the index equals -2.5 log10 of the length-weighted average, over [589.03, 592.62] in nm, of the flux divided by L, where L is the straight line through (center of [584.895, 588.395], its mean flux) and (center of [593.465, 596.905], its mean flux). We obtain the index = 0.03 mag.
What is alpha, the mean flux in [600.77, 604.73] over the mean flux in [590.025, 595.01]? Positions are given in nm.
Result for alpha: 0.98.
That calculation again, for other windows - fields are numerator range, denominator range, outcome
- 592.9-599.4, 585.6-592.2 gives 1.02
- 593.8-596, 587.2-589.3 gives 1.06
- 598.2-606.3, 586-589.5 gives 1.01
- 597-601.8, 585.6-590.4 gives 1.02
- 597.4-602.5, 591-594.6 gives 0.98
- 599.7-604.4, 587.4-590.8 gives 1.04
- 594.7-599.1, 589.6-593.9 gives 1.00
